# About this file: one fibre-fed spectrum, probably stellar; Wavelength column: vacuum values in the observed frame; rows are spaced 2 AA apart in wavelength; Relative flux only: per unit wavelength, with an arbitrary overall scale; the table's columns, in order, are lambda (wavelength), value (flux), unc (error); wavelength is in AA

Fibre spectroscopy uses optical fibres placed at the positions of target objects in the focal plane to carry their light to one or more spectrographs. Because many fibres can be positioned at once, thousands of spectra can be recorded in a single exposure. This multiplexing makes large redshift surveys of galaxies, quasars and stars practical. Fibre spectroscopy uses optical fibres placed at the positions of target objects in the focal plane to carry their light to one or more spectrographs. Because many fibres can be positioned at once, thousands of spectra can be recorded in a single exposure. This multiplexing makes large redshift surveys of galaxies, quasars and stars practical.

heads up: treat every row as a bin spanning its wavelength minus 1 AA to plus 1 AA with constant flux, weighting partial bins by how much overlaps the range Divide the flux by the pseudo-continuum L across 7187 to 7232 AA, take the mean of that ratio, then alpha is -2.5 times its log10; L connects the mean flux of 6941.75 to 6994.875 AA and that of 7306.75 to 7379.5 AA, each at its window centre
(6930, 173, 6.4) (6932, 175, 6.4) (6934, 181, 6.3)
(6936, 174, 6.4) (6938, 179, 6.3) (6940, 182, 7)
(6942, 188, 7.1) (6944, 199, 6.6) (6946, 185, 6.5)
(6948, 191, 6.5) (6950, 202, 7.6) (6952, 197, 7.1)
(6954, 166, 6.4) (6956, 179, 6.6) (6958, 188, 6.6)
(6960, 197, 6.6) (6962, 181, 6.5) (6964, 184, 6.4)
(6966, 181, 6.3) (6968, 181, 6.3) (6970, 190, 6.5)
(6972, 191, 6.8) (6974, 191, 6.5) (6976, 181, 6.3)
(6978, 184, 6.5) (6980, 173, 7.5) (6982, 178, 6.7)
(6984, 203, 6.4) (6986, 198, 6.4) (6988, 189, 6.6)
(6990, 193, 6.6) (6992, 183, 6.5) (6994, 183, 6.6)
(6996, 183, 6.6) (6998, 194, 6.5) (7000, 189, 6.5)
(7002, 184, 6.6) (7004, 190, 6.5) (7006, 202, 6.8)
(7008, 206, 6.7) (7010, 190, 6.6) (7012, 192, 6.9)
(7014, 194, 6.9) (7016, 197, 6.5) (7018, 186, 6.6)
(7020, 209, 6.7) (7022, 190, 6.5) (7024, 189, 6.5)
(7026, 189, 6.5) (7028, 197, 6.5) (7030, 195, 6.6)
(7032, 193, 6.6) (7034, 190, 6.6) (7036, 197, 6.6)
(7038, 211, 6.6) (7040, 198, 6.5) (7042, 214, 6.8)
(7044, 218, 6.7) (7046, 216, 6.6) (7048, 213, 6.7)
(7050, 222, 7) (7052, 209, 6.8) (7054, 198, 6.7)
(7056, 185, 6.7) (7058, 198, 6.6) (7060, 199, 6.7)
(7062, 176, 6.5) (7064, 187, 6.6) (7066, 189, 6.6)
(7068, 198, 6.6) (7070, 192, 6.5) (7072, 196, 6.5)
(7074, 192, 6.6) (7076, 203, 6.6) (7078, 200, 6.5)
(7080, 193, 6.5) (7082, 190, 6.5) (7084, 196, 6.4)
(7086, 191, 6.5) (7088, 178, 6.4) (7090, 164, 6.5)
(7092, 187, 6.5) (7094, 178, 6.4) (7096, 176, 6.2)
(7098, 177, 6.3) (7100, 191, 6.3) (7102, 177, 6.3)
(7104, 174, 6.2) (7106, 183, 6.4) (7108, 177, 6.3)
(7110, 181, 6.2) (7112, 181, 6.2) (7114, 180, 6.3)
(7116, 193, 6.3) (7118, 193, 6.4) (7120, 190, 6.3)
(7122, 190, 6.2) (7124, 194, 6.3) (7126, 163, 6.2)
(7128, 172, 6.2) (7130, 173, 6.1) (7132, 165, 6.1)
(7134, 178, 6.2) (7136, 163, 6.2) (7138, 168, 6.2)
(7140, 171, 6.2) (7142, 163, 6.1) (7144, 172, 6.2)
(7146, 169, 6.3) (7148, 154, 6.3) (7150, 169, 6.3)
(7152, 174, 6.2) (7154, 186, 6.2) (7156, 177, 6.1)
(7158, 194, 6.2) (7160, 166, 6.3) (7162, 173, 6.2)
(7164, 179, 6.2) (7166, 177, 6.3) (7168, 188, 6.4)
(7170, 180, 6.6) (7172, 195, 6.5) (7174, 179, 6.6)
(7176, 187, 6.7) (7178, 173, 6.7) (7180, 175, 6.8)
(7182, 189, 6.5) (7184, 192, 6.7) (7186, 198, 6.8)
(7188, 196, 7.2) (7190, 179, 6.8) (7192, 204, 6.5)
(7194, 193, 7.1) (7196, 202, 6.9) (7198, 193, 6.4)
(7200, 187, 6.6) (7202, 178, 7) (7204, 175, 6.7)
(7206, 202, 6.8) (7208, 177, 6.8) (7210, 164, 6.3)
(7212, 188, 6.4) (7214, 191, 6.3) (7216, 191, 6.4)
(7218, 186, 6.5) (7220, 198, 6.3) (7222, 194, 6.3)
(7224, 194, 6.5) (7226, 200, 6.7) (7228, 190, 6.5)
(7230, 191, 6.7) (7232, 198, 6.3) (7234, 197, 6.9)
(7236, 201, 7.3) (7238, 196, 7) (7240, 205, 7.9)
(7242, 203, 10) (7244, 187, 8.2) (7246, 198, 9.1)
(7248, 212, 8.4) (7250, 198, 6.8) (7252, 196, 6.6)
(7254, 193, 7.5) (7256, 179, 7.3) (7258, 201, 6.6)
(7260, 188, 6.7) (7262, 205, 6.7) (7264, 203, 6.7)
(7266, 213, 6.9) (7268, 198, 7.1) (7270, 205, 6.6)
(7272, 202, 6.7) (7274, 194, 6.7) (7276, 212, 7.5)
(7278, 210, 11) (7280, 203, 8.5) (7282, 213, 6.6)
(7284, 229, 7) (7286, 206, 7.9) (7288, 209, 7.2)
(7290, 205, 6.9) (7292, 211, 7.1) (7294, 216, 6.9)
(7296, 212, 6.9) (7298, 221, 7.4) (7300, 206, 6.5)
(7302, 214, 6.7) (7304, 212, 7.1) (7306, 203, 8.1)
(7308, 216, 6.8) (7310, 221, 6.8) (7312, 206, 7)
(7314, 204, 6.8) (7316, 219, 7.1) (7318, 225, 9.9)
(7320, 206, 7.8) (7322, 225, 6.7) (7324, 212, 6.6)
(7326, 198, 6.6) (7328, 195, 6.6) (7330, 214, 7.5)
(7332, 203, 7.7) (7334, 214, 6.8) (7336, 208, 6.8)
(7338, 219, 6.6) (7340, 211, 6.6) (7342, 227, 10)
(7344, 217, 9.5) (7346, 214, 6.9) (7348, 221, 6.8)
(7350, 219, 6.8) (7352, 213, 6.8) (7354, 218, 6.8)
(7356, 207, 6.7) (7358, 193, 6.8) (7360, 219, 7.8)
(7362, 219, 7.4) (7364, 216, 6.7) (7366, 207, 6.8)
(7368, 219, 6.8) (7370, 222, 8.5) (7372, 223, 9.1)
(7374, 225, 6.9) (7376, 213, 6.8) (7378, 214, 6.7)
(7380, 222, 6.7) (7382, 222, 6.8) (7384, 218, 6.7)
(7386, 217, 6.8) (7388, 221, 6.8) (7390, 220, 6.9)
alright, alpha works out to 0.080 mag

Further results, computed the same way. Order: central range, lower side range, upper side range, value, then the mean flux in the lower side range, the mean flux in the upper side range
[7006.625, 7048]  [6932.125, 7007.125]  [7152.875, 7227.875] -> -0.07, 187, 187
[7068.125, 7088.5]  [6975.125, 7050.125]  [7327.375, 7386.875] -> 0.03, 195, 215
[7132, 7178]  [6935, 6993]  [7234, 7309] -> 0.13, 186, 205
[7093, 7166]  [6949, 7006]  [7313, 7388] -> 0.12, 187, 215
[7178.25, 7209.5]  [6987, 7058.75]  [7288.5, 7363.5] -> 0.09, 197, 213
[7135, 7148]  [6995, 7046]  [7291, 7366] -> 0.21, 196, 213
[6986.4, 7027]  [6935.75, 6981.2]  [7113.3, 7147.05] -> -0.05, 186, 176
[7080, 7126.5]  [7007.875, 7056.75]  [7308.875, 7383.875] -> 0.11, 200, 214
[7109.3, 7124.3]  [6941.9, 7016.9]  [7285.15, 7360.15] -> 0.06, 189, 212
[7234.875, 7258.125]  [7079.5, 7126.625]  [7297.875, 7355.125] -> 0.03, 183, 213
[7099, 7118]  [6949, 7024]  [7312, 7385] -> 0.09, 189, 214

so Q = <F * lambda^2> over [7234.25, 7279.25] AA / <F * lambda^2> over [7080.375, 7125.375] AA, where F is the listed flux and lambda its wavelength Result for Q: 1.14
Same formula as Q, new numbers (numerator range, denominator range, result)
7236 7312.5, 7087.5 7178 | 1.20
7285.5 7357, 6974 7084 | 1.18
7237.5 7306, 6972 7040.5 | 1.15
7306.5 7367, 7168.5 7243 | 1.16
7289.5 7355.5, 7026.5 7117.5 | 1.19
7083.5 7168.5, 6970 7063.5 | 0.94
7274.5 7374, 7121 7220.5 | 1.23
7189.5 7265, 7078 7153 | 1.12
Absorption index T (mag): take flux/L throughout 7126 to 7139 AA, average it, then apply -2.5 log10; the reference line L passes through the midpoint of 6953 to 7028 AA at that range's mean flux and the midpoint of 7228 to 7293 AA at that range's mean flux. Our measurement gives 0.16 mag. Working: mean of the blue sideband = 189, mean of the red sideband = 202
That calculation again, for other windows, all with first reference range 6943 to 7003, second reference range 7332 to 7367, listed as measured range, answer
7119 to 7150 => 0.16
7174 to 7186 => 0.10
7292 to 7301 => -0.02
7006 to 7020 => -0.03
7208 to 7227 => 0.09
